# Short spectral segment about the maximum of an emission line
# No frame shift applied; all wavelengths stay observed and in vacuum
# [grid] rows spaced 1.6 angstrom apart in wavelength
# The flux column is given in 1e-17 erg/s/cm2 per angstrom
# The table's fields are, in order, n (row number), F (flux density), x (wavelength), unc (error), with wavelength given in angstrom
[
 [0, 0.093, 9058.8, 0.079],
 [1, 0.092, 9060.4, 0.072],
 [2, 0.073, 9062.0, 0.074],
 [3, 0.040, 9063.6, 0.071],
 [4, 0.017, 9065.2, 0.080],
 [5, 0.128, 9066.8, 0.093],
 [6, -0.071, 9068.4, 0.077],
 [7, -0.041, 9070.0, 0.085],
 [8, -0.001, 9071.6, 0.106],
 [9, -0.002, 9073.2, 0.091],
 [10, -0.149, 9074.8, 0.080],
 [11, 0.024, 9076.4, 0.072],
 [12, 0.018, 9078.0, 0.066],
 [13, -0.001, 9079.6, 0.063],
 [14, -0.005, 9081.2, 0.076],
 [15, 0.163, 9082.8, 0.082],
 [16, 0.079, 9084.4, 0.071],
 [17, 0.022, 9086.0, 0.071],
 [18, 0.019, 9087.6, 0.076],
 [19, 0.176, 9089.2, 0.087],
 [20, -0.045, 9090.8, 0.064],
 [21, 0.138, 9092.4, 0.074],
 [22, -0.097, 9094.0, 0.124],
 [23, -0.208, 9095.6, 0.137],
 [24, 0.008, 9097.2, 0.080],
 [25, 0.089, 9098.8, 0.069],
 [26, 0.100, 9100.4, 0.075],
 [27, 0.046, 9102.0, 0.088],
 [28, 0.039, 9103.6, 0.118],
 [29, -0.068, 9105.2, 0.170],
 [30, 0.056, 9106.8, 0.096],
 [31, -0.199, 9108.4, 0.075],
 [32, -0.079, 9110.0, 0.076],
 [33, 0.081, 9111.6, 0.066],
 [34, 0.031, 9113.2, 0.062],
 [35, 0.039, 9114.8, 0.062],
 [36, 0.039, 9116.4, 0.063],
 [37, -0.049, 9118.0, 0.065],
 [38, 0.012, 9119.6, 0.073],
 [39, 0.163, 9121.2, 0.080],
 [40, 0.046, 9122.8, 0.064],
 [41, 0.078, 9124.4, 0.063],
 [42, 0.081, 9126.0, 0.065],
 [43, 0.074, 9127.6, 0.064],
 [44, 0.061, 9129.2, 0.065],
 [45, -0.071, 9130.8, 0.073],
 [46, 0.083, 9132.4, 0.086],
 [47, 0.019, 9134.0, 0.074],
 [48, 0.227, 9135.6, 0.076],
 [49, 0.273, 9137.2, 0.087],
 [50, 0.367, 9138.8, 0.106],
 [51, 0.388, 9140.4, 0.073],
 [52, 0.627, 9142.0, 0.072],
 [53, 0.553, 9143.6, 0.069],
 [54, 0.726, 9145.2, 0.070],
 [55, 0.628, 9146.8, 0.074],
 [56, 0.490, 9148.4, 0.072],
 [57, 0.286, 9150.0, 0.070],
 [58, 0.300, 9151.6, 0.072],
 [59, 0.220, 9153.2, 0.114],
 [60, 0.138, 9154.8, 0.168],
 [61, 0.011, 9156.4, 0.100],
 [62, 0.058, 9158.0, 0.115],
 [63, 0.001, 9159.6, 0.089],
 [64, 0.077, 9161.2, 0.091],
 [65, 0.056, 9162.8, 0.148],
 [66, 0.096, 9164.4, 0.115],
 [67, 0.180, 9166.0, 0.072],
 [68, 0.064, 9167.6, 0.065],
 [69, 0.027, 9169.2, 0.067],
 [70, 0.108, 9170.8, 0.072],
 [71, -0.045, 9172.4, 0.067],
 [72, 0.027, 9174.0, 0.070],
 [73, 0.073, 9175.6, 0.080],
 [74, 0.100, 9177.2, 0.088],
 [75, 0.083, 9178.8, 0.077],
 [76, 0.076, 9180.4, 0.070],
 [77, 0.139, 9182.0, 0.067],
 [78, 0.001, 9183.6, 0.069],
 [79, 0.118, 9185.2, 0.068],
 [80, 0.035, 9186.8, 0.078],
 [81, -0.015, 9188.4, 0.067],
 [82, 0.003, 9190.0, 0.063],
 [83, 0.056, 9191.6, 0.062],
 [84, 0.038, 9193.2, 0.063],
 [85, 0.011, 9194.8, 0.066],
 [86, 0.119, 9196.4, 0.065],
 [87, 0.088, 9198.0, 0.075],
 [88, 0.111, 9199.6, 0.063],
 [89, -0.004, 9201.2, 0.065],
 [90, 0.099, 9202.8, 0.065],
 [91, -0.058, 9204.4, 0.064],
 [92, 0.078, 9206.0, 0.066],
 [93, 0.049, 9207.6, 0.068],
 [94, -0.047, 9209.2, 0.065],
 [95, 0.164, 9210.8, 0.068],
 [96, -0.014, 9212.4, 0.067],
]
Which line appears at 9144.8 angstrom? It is [O II]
